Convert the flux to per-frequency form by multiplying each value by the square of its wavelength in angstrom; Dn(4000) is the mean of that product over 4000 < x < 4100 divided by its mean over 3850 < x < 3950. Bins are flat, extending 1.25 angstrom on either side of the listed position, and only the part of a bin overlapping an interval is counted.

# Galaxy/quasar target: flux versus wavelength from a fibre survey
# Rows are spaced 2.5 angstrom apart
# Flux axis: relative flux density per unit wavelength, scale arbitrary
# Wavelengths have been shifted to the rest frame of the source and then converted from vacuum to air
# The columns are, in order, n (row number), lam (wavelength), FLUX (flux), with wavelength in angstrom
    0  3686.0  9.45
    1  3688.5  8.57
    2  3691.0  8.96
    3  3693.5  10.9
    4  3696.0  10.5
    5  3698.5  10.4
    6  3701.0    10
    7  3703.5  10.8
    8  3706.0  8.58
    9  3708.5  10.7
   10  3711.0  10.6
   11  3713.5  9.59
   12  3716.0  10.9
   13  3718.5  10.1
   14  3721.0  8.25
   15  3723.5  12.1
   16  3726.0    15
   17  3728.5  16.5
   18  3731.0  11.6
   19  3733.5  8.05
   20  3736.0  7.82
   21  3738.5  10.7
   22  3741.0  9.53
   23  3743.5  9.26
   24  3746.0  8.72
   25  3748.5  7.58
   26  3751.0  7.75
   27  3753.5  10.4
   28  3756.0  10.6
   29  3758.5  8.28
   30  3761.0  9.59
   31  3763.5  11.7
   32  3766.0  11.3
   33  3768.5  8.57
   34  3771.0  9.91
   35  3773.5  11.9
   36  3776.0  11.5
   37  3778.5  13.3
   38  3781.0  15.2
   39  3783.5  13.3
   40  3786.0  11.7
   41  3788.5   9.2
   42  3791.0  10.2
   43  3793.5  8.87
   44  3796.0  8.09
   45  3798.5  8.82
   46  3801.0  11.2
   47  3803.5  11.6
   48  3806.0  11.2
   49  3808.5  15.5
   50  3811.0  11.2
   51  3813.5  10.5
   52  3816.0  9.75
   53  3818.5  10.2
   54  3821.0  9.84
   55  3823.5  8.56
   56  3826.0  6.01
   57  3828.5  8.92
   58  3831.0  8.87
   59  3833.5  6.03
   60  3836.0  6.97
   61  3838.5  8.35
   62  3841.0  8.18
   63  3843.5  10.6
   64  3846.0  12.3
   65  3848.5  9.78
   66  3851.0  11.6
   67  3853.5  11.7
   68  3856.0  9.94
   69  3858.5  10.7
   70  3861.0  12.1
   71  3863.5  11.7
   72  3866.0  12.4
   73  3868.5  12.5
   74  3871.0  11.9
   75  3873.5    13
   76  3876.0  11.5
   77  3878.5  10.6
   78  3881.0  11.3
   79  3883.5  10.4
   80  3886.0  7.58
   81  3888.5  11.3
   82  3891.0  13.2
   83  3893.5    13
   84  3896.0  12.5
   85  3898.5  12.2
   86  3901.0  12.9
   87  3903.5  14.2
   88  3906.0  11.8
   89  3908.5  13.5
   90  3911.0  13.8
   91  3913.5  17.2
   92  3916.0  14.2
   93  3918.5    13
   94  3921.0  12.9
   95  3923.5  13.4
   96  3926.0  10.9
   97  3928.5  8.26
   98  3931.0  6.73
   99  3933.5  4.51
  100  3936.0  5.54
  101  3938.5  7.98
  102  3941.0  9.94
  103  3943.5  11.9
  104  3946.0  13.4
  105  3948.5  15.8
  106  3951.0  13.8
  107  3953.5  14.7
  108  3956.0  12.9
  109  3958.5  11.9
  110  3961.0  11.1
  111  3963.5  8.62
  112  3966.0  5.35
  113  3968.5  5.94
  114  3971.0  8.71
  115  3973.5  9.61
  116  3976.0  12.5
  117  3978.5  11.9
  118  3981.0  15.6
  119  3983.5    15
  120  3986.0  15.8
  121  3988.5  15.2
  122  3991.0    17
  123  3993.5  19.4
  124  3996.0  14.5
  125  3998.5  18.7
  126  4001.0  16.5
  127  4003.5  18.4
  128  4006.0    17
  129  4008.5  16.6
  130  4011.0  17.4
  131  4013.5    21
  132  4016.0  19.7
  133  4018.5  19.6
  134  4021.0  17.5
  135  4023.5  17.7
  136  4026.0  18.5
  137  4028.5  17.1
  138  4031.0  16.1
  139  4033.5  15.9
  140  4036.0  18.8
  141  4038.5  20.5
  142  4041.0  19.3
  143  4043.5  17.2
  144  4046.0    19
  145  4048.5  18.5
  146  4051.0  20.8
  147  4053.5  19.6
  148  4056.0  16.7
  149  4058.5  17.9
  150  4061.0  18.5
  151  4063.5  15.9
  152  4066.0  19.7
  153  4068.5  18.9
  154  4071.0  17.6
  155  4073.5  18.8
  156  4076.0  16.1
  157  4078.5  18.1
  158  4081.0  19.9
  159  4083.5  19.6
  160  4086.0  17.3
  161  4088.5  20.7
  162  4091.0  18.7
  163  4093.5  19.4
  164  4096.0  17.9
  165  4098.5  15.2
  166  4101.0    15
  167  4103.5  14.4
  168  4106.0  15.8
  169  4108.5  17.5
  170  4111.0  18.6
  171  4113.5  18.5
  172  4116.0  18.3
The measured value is 1.7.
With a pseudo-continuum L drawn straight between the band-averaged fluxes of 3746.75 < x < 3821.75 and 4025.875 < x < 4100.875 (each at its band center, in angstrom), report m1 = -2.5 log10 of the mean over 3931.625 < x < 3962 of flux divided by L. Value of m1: 0.34 mag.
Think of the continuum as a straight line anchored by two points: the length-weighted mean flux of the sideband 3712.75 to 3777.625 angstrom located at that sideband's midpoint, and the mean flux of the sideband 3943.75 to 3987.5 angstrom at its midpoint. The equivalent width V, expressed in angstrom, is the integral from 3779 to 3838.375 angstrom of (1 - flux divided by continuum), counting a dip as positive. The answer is 3.69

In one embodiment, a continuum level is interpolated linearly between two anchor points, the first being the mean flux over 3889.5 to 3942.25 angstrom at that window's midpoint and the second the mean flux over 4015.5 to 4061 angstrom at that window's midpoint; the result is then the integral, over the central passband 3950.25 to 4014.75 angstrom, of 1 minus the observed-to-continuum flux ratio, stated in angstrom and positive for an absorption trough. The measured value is 5.5 angstrom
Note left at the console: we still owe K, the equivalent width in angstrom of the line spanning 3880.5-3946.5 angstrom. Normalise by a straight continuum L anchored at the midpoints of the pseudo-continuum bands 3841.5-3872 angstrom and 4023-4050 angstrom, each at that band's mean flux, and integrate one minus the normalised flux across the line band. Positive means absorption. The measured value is 10.0 angstrom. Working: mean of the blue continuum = 11.4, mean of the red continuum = 18.1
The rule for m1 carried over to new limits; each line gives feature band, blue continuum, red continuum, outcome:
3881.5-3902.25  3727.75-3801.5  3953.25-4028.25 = 0.11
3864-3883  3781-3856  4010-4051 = 0.04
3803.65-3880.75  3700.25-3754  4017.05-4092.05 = 0.24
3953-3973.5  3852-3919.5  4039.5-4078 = 0.46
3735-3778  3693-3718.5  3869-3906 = 0.10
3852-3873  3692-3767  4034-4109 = 0.14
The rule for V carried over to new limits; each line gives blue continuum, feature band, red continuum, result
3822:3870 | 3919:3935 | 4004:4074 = 4.53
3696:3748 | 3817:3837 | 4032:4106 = 7.09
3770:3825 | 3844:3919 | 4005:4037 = 8.22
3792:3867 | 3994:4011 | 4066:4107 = -2.05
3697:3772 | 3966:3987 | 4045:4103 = 5.91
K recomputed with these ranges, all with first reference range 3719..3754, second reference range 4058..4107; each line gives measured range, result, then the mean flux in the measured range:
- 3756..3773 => 1.3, 10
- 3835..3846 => 3.1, 8.99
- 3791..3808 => 2.0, 10.2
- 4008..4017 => -1.4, 18.8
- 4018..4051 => -2.9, 18.2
